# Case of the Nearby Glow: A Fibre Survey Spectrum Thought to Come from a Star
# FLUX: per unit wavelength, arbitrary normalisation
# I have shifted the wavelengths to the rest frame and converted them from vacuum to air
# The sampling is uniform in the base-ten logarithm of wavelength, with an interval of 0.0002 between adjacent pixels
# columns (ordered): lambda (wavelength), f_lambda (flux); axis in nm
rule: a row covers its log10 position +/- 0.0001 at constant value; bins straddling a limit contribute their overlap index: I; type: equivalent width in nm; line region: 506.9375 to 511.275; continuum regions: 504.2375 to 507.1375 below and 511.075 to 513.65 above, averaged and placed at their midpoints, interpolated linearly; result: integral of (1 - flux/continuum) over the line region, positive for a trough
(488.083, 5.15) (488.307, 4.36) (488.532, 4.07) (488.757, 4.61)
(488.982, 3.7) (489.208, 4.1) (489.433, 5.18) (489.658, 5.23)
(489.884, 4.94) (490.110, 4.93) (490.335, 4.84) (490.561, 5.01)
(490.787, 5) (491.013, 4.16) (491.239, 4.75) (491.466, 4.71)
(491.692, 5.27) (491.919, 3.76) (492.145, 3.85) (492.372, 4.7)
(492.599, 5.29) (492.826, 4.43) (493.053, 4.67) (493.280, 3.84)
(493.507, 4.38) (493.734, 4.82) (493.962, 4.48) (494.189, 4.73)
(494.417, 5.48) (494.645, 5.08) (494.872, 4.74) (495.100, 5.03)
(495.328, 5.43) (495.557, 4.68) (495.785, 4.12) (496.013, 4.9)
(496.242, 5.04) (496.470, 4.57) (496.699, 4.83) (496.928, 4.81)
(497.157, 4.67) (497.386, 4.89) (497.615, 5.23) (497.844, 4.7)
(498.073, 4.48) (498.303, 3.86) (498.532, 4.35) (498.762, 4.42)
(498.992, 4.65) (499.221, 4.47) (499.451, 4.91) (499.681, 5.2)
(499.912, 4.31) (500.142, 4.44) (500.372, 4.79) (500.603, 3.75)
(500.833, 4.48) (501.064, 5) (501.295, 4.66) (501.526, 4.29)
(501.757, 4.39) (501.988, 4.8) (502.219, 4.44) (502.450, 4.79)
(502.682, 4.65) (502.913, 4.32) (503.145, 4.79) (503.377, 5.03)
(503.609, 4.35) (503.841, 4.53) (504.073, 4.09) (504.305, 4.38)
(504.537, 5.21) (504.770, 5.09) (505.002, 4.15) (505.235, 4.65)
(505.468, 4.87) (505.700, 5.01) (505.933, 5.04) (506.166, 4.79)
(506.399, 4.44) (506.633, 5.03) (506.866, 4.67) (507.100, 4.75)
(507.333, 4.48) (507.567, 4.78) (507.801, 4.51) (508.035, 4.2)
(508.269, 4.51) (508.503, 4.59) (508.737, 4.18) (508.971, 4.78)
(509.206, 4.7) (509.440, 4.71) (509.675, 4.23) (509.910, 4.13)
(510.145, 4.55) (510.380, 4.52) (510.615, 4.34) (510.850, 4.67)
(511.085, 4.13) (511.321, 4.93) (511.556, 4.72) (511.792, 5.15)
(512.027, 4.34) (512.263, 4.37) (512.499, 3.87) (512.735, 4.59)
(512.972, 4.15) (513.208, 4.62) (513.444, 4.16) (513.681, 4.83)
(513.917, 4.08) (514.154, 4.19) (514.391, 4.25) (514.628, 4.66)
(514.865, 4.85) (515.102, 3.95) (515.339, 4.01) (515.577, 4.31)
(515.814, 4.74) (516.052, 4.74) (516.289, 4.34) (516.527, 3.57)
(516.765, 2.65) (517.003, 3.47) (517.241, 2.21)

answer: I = 0.12 nm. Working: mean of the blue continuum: 4.78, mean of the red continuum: 4.48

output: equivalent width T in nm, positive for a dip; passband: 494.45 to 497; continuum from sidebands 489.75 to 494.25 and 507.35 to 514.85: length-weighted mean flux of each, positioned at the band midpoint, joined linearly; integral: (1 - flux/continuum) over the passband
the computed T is -0.14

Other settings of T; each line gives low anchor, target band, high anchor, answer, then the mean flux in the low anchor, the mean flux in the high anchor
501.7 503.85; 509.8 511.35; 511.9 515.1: -0.002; 4.62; 4.37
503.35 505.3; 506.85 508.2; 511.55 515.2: -0.008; 4.59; 4.42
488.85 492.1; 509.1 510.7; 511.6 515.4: -0.007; 4.67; 4.39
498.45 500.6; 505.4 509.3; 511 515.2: -0.144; 4.57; 4.44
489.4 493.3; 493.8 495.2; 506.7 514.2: -0.074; 4.71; 4.49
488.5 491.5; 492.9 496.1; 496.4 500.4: -0.055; 4.67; 4.64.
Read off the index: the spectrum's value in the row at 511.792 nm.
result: 5.15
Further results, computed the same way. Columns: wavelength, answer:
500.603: 3.75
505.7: 5.01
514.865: 4.85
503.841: 4.53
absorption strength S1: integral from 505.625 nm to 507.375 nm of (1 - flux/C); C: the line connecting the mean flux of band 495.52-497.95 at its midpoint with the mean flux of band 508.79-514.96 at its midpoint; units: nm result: -0.08 nm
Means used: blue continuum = 4.77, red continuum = 4.48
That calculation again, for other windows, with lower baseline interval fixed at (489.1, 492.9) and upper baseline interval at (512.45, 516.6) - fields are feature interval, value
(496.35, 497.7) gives -0.06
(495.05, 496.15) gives -0.04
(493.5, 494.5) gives -0.03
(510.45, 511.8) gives -0.07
